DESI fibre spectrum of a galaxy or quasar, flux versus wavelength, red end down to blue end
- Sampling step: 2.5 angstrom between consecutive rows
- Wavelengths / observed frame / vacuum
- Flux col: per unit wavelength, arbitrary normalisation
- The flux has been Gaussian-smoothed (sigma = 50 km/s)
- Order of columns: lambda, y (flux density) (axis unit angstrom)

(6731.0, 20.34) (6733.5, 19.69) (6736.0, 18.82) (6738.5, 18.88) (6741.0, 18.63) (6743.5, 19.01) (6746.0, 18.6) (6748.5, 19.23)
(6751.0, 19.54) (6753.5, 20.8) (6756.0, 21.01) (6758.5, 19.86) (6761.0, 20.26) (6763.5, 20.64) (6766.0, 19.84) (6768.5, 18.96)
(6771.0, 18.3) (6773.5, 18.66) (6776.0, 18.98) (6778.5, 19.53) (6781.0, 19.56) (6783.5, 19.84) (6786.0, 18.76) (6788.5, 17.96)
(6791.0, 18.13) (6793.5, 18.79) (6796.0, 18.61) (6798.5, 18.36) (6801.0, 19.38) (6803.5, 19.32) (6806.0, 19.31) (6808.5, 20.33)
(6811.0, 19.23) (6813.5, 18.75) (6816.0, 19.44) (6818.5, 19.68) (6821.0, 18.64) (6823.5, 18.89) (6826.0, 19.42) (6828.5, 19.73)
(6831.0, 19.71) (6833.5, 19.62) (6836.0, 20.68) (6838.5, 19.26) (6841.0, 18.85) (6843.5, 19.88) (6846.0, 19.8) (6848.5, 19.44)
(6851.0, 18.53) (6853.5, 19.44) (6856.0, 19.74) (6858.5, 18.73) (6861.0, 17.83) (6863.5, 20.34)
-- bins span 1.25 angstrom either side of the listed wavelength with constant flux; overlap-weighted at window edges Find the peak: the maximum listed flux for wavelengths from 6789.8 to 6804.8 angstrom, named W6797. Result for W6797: 19.38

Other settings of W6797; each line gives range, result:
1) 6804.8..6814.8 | 20.33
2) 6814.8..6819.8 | 19.68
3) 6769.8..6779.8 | 19.53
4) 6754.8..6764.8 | 21.01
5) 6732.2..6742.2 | 19.69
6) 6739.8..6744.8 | 19.01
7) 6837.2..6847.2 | 19.88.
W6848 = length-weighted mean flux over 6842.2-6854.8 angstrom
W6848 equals 19.4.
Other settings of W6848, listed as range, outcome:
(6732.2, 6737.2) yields 19.3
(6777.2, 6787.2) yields 19.4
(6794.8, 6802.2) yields 18.8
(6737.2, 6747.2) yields 18.8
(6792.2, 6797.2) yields 18.7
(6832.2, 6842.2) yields 19.6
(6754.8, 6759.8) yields 20.4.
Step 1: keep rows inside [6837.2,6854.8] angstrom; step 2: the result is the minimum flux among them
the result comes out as 18.53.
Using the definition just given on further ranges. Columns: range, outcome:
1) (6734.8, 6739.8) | 18.82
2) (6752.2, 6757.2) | 20.8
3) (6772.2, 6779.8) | 18.66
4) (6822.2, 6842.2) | 18.85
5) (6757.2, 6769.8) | 18.96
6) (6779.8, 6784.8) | 19.56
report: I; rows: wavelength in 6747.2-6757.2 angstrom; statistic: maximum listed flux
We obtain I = 21.01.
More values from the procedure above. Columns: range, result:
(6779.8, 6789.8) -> 19.84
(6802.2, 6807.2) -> 19.32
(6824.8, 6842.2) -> 20.68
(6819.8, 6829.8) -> 19.73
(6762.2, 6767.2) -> 20.64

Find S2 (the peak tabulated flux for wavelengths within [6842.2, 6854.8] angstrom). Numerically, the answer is 19.88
